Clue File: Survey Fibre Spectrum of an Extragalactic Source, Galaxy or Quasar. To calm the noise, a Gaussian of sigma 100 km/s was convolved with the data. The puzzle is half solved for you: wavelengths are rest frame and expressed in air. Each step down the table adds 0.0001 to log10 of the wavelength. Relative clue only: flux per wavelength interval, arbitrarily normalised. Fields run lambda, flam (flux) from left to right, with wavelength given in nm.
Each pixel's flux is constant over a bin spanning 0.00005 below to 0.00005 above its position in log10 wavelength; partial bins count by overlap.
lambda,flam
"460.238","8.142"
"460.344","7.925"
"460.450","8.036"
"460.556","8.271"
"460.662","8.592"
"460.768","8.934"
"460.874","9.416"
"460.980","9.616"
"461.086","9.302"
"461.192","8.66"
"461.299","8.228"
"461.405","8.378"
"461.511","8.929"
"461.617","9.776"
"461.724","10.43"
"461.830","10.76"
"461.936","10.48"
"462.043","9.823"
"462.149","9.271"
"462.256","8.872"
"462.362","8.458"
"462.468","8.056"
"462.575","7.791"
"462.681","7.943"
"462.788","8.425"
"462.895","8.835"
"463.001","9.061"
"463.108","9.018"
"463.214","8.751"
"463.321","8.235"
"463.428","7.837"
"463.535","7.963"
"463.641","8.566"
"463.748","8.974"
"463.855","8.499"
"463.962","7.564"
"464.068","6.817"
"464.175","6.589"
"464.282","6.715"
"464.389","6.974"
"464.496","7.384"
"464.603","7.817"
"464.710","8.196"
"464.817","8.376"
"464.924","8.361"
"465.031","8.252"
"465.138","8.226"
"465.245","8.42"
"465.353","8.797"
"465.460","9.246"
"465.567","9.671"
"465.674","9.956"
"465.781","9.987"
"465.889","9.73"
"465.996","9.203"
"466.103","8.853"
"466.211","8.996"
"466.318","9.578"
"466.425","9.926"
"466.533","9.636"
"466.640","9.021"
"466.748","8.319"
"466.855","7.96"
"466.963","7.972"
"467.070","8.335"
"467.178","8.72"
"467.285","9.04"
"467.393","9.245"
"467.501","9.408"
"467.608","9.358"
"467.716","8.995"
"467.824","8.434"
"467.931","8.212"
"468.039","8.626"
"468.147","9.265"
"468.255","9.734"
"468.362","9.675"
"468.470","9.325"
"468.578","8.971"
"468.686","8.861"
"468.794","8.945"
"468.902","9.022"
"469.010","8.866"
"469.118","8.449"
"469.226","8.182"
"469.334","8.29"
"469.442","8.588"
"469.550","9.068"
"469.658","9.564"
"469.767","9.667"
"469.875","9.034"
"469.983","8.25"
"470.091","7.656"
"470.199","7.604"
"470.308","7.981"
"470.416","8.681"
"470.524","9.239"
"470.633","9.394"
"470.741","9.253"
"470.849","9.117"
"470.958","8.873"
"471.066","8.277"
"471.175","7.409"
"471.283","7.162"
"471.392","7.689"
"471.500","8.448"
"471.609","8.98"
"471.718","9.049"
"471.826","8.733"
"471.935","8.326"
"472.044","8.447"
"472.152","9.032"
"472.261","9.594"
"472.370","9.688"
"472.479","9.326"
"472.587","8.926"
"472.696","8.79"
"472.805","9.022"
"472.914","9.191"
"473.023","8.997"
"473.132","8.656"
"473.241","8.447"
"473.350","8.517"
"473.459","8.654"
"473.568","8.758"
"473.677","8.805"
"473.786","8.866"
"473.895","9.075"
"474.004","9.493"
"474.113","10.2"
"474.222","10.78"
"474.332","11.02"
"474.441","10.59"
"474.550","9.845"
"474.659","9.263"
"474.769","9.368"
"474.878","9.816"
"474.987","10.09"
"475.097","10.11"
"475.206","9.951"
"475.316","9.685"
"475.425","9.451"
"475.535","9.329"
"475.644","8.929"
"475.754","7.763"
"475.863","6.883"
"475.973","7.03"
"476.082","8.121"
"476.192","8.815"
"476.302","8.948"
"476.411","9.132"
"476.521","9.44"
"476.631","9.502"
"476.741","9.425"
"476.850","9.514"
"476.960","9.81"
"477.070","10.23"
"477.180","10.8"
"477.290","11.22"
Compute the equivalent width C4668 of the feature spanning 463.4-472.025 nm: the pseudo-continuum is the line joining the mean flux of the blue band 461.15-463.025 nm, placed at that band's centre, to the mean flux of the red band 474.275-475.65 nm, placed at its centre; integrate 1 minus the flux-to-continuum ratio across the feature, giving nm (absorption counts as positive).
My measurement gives 0.679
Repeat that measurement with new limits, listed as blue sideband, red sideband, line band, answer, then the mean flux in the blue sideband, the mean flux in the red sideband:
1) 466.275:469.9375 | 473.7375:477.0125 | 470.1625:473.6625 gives 0.17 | 8.95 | 9.34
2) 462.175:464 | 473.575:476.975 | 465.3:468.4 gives -0.14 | 8.42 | 9.31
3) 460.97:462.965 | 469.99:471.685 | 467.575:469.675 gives -0.09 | 9.04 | 8.39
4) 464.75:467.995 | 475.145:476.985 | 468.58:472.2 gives 0.13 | 8.94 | 8.92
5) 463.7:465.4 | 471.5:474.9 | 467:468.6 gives -0.12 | 7.86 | 9.22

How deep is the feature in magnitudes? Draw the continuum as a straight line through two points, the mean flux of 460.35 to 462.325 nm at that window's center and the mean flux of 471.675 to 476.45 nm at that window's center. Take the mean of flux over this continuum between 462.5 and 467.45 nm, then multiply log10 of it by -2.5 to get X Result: 0.08 mag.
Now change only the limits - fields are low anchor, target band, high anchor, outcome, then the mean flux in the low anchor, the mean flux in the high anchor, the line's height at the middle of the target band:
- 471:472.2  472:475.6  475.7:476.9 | -0.11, 8.33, 8.6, 8.46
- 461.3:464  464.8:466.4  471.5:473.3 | -0.03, 8.82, 8.93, 8.86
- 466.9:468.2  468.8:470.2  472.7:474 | 0.02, 8.79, 8.84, 8.81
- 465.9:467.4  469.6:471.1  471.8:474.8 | 0.04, 8.93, 9.23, 9.1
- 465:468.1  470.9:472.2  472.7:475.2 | 0.11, 8.97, 9.43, 9.28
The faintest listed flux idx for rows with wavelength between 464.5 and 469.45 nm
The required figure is 7.817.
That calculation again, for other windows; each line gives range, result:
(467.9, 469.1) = 8.212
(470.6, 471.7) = 7.162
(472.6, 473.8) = 8.447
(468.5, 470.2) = 7.604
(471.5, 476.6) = 6.883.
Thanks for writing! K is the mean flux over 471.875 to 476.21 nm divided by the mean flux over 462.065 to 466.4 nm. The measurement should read 1.08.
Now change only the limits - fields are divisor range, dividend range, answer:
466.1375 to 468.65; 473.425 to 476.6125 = 1.03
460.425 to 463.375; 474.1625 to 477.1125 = 1.05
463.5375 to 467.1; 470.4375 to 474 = 1.03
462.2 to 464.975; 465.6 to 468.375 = 1.12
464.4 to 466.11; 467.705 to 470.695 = 1.01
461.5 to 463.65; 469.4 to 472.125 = 0.96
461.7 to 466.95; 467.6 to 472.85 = 1.01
